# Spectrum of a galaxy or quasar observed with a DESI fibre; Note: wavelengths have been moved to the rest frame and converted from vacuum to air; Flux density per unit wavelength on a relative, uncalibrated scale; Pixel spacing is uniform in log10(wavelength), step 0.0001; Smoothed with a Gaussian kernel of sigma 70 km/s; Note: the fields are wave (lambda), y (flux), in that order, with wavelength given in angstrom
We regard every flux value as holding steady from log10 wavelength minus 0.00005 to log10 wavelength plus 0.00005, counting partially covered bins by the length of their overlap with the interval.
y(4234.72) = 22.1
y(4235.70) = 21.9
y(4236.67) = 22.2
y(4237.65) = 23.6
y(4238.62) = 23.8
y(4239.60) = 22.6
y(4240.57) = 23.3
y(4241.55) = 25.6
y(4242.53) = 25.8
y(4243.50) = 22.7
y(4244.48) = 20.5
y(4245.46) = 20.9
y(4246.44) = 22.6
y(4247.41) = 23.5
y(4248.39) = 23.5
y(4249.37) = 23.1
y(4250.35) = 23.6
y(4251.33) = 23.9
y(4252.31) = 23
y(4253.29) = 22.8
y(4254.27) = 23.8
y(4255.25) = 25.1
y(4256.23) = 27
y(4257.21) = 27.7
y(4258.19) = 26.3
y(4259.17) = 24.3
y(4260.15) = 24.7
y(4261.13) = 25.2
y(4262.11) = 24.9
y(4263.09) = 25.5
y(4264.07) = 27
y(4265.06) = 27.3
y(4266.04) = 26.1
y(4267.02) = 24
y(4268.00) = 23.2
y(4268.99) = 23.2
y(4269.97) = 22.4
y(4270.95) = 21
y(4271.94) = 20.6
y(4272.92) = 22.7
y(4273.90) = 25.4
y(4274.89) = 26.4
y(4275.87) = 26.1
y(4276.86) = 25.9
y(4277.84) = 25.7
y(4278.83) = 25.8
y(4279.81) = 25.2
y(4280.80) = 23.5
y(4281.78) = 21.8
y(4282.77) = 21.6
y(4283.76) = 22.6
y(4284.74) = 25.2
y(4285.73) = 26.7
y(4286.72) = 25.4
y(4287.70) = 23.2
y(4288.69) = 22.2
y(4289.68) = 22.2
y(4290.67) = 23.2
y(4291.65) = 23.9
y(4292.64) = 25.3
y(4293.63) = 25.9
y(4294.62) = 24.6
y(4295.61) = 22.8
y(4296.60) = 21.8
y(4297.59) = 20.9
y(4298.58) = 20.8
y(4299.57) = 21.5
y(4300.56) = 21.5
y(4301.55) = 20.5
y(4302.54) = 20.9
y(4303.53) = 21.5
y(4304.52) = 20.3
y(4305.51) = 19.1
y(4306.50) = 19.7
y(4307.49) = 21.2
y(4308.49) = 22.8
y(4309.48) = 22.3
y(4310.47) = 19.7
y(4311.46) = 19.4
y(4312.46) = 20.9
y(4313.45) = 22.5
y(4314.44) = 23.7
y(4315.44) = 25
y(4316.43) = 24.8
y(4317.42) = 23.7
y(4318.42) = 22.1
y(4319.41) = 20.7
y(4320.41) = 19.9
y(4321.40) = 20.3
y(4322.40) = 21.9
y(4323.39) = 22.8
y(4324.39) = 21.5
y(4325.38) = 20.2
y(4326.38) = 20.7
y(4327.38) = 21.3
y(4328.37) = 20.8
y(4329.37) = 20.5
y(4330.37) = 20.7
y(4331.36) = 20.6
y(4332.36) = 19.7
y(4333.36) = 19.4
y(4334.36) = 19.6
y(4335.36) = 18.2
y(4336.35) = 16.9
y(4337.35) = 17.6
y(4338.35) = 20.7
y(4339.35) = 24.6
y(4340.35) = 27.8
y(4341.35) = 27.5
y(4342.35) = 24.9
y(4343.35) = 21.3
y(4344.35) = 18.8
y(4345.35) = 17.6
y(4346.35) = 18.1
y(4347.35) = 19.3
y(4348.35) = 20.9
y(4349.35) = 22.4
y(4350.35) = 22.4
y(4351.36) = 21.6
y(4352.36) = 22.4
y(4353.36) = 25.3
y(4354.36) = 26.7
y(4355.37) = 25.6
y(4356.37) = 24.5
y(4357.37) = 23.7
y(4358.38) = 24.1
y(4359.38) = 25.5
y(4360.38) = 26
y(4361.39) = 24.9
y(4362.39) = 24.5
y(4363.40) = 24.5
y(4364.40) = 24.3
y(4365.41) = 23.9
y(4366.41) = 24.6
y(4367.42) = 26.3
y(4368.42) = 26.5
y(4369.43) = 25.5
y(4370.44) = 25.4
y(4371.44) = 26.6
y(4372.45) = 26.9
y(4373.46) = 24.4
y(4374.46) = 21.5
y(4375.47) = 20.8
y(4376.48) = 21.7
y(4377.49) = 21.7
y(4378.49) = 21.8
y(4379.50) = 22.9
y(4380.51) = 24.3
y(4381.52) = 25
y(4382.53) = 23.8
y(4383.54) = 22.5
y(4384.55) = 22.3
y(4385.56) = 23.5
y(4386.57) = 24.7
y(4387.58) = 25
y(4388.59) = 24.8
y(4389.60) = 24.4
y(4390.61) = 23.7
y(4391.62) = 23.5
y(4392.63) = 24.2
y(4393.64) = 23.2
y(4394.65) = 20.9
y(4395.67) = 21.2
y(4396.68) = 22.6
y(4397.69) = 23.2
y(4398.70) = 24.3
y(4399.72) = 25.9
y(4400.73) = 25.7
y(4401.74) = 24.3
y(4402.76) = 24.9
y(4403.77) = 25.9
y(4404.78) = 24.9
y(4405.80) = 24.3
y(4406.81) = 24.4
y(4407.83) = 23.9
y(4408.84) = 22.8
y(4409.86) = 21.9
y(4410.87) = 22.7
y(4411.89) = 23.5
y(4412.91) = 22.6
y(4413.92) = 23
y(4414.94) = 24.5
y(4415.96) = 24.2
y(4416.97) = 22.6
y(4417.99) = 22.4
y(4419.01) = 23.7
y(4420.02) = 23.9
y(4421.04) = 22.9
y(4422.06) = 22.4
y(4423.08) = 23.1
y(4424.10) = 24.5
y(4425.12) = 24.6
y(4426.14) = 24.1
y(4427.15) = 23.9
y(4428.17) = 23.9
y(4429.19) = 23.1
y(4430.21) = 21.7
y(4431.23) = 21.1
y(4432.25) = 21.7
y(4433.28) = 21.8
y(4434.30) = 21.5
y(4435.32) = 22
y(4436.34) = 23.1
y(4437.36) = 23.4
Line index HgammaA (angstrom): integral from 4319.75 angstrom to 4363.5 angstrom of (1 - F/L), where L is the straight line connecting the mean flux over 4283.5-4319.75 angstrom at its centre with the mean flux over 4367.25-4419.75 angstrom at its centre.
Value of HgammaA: 2.0 angstrom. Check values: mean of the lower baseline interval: 22.5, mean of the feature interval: 22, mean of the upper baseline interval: 23.8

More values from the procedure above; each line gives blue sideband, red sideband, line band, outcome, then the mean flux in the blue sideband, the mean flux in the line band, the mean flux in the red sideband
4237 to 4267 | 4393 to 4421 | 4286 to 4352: 6.53 angstrom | 24.3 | 21.6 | 23.6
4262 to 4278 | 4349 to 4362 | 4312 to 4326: 1.29 angstrom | 24.5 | 22.1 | 24.3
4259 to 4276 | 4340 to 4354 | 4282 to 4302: 0.55 angstrom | 24.4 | 23.1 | 22.2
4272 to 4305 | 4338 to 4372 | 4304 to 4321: 1.38 angstrom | 23.4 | 21.6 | 23.8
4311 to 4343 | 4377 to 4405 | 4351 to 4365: -1.19 angstrom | 21.6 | 24.6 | 23.8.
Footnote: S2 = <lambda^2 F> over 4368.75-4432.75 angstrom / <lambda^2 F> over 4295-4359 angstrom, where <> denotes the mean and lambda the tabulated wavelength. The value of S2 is 1.13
